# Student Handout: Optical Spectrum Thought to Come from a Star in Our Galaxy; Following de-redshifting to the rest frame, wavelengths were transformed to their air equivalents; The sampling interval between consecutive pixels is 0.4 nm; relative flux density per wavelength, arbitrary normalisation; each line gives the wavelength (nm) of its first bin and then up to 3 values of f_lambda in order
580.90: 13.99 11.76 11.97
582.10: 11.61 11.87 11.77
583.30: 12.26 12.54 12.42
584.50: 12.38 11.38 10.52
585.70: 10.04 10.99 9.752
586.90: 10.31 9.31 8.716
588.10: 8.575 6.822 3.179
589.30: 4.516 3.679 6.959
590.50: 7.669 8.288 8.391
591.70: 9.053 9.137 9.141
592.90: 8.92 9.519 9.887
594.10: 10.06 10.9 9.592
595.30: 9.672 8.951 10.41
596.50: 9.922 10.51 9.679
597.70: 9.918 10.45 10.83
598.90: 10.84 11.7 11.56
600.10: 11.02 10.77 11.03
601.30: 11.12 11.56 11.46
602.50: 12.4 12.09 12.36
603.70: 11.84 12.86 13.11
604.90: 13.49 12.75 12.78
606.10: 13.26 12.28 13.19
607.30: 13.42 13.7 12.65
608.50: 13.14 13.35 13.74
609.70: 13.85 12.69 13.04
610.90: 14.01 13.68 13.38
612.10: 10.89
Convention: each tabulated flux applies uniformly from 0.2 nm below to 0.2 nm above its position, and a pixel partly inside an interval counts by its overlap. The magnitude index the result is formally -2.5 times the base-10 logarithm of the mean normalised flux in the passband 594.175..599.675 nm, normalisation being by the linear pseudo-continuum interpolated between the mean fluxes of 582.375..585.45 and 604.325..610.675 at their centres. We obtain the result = 0.22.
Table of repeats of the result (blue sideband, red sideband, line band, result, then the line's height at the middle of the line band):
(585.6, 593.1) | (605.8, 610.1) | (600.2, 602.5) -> 0.01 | 11.4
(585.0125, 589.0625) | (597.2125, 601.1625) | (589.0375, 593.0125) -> 0.27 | 9.55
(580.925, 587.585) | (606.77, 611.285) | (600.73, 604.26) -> 0.09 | 12.8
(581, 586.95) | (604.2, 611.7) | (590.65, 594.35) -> 0.30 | 12.1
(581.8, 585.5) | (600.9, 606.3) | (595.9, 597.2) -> 0.19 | 12.2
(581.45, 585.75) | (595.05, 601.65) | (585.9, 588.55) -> 0.22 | 11.5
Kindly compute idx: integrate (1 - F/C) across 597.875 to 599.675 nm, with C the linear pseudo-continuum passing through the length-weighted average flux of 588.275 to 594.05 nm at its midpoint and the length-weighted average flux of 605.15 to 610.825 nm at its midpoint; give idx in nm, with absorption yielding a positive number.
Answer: -0.16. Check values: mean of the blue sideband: 7.58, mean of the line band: 11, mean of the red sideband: 13.2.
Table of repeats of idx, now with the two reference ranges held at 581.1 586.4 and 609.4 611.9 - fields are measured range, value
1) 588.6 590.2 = 0.99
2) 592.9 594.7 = 0.34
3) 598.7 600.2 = 0.16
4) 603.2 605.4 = 0.05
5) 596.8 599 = 0.39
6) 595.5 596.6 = 0.24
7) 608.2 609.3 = 0.00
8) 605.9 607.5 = 0.02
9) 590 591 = 0.37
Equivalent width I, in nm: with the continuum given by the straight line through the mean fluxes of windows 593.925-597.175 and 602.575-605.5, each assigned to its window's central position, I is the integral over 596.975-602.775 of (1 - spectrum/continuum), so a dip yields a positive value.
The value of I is 0.161 nm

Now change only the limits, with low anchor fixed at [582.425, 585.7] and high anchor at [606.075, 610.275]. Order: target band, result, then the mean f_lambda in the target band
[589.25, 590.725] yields 0.76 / 5.87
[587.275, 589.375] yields 0.91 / 6.79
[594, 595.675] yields 0.33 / 9.94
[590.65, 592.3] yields 0.48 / 8.69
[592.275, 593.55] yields 0.32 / 9.22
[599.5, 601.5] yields 0.26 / 11.1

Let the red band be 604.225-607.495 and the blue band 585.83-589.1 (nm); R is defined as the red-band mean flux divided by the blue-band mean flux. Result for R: 1.53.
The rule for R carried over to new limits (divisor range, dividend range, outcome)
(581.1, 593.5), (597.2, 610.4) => 1.29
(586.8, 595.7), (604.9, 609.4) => 1.58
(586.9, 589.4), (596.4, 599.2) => 1.44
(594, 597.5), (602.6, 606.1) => 1.27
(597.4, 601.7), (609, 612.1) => 1.22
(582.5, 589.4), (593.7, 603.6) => 1.09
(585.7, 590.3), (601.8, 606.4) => 1.64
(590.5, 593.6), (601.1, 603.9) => 1.33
